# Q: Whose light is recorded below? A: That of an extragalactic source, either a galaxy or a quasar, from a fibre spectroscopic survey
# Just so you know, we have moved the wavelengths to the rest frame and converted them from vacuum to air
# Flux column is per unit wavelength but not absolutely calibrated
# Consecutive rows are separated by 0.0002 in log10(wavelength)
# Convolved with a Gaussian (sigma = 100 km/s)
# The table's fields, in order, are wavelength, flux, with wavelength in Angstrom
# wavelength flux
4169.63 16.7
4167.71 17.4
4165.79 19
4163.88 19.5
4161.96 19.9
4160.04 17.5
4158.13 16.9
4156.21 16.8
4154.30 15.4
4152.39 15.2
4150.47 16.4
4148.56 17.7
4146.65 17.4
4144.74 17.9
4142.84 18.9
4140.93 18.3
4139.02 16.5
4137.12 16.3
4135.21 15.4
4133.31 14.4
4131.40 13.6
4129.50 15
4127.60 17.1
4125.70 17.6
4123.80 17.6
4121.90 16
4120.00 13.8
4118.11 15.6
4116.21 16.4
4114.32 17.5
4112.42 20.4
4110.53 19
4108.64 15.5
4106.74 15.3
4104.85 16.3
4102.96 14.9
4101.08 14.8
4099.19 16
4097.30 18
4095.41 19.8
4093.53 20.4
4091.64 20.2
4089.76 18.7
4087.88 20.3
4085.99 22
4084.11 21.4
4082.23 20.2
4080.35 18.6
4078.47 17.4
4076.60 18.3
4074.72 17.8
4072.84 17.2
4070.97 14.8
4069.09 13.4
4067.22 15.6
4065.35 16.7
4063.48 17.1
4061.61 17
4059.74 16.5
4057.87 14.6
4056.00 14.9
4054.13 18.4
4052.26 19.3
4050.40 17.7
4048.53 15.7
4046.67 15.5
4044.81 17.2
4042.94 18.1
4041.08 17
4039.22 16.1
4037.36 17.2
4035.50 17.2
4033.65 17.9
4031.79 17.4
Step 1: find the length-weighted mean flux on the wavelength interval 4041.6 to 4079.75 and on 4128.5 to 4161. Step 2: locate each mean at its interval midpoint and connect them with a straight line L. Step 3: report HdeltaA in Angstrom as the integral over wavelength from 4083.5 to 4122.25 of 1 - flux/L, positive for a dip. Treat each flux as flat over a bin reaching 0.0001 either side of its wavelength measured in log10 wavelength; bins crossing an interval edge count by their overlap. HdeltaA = -2.7 Angstrom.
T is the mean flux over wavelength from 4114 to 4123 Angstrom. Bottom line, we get 15.8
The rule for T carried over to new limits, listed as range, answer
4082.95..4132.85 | 17.4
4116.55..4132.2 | 15.8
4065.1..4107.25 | 17.8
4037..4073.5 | 16.5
